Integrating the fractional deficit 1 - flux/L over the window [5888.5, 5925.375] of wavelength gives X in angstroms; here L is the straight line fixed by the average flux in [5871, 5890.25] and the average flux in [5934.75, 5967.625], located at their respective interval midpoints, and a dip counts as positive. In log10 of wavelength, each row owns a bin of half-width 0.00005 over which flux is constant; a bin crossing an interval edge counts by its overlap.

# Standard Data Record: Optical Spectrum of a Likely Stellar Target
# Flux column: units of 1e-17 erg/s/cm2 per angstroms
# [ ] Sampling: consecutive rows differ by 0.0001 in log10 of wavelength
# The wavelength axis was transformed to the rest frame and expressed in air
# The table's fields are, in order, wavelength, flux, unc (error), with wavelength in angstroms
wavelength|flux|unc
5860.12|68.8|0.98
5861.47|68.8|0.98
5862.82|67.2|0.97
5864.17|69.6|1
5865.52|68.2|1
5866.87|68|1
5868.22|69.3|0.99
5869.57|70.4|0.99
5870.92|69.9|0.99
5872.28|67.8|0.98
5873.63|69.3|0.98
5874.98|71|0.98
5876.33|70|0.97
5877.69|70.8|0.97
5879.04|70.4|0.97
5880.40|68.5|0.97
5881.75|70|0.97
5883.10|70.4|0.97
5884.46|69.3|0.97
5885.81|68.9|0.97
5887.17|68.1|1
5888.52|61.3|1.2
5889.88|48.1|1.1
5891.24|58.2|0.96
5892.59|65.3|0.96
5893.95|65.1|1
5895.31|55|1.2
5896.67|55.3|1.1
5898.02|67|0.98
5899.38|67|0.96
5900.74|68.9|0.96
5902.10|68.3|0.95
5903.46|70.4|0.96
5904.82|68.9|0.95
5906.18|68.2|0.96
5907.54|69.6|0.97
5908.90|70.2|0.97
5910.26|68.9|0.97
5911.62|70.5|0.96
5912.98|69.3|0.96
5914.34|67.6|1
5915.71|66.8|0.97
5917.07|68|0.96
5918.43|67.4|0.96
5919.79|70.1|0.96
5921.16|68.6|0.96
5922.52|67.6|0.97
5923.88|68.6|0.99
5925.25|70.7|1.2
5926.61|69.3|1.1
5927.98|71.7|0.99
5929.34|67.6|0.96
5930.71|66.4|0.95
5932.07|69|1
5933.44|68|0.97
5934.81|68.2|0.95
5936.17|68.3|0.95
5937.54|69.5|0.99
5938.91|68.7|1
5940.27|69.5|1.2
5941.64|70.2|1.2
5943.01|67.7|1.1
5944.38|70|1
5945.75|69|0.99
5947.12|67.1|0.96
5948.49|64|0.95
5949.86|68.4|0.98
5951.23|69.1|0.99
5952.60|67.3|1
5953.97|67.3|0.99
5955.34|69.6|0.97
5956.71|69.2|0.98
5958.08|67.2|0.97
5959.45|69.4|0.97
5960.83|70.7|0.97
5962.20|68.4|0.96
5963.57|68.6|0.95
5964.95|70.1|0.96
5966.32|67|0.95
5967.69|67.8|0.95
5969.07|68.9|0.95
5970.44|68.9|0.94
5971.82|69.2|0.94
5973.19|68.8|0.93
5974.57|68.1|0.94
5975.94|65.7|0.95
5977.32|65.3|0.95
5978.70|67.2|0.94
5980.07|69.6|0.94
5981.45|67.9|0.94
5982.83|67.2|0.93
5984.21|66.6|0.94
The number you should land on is 1.1 angstroms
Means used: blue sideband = 67.8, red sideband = 68.5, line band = 66.1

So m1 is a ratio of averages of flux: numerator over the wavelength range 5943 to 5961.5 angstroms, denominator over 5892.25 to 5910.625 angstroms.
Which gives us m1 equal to 1.03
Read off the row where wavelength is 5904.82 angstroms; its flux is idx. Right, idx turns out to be 68.9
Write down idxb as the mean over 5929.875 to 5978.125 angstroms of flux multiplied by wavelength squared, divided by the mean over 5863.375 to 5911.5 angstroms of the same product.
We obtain 1.04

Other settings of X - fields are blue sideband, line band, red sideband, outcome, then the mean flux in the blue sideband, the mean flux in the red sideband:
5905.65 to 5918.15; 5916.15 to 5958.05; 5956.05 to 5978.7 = 0.02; 68.8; 68.3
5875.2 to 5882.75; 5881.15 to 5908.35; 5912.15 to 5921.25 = 1.61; 70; 68.2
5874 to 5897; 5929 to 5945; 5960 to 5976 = -0.30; 65.2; 68.6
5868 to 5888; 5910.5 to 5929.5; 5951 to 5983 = 0.02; 69.6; 68.3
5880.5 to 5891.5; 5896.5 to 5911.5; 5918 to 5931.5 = -0.31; 64.7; 68.8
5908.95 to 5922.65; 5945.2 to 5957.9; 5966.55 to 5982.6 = 0.06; 68.6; 67.9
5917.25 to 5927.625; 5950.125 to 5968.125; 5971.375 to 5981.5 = -0.13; 68.9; 67.7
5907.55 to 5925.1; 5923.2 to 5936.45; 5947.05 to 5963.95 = -0.05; 68.7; 68.2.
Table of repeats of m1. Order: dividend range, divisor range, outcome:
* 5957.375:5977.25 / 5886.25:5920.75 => 1.04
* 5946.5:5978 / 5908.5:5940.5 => 0.99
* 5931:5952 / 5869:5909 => 1.03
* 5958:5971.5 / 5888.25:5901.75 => 1.12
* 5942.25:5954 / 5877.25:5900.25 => 1.05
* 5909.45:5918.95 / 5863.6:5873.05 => 0.99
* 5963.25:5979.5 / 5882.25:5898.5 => 1.08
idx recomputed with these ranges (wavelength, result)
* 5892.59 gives 65.3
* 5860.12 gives 68.8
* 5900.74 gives 68.9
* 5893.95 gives 65.1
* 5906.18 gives 68.2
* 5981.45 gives 67.9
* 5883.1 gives 70.4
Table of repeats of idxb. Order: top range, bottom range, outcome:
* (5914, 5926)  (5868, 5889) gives 1.00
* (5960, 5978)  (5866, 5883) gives 1.01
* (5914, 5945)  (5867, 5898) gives 1.06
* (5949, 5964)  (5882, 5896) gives 1.11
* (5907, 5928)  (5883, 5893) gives 1.10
